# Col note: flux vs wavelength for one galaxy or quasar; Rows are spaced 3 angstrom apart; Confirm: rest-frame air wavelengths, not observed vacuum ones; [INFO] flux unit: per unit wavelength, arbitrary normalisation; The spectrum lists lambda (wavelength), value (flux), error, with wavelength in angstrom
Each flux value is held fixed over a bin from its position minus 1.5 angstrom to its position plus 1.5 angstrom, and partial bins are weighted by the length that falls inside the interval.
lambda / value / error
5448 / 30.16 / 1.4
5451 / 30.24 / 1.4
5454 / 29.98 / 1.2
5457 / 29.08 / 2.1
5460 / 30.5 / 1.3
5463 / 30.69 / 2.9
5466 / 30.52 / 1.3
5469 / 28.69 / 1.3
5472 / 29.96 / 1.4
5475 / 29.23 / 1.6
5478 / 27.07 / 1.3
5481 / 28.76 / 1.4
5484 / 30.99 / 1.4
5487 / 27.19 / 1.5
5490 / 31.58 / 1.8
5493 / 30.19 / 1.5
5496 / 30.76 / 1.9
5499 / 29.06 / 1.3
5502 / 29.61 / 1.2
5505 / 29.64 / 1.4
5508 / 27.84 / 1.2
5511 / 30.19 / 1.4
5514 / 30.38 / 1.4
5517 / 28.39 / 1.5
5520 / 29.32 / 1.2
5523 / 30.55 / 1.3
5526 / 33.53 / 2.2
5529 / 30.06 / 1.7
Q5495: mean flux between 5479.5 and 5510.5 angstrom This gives 29.6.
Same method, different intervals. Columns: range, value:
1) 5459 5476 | 29.9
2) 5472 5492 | 29.2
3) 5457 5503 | 29.6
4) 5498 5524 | 29.4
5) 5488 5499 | 30.4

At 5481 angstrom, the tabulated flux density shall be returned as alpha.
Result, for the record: 28.76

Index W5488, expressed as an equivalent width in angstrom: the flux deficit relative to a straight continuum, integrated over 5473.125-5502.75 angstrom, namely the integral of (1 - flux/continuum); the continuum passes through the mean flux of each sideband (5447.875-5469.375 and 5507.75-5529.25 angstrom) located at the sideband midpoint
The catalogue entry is 0.6 angstrom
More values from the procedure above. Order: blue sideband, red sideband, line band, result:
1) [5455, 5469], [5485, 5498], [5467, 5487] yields 0.7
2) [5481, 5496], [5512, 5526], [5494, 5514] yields 0.3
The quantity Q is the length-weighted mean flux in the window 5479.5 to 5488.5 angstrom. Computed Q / 29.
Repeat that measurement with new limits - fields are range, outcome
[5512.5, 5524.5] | 29.7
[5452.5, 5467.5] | 30.2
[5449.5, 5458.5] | 29.8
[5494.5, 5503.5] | 29.8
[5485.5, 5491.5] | 29.4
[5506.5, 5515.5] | 29.5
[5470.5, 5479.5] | 28.8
